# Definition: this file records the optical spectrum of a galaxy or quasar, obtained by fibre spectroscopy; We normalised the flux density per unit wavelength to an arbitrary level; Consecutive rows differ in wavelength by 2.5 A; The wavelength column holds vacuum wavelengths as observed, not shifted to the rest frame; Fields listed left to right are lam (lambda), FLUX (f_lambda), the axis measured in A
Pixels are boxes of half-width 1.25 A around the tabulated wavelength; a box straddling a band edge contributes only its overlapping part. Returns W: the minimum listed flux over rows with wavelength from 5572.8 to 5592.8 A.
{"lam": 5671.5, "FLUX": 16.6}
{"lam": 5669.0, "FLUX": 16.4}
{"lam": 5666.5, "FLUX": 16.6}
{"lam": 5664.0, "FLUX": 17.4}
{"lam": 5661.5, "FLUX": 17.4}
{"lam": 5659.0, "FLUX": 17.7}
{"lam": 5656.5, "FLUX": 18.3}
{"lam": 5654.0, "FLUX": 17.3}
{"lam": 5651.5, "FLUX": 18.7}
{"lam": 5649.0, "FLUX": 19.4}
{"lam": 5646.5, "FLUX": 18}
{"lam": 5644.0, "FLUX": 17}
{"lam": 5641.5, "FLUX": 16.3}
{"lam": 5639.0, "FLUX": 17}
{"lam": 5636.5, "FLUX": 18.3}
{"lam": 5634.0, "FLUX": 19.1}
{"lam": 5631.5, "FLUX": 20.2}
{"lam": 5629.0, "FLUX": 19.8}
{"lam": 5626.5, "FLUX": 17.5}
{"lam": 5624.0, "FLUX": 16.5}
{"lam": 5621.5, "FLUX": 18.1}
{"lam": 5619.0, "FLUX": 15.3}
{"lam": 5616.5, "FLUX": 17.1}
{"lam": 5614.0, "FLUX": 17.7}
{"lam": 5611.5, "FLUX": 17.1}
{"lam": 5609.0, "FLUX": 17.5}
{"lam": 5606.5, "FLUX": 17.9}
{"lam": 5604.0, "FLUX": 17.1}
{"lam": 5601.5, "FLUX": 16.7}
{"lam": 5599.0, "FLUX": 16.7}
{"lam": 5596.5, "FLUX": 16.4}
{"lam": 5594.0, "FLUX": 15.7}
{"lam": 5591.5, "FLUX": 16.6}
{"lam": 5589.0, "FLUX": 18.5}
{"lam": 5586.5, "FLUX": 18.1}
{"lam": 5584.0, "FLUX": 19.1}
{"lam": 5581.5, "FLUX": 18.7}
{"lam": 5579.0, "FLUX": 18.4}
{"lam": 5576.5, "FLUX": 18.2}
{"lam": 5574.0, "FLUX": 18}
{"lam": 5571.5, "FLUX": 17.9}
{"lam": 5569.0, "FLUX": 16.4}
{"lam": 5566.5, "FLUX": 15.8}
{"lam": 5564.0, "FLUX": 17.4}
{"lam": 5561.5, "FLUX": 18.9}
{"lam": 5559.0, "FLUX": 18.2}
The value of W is 16.6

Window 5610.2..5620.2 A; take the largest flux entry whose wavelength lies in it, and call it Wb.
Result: 17.7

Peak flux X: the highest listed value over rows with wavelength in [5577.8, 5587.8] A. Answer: 19.1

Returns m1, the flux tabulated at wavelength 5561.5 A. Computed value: 18.9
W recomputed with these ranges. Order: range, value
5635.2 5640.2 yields 17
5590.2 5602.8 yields 15.7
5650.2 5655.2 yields 17.3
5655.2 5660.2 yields 17.7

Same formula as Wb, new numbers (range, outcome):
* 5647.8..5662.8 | 19.4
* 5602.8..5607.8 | 17.9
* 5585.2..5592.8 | 18.5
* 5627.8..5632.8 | 20.2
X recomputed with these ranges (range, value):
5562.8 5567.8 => 17.4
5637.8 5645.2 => 17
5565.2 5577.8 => 18.2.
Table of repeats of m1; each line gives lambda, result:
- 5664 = 17.4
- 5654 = 17.3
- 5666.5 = 16.6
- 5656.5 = 18.3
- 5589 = 18.5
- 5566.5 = 15.8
